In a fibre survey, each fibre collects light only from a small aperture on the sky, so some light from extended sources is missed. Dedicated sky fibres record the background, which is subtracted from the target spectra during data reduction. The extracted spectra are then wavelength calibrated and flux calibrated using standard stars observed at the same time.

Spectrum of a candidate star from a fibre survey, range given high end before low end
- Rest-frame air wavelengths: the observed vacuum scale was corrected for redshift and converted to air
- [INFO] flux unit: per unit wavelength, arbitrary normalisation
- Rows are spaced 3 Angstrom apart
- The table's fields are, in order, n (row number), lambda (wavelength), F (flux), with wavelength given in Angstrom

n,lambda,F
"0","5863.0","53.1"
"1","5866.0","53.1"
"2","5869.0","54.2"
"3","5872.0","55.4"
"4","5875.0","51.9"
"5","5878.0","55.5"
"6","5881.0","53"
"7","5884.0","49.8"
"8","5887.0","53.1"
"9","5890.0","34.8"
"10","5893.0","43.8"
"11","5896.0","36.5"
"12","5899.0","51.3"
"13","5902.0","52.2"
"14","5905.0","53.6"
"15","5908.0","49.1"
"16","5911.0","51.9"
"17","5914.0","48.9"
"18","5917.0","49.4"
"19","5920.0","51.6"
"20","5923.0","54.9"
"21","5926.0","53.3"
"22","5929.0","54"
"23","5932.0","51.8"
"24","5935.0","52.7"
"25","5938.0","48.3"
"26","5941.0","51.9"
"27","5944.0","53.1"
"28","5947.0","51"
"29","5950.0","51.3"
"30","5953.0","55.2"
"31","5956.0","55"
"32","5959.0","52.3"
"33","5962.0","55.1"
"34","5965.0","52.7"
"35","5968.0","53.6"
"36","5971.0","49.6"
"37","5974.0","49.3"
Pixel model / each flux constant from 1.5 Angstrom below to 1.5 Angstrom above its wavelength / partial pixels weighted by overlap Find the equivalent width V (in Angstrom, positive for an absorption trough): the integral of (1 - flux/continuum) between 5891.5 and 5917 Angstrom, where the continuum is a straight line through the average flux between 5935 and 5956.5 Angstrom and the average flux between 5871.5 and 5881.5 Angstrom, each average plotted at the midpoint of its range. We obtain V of 2.26 Angstrom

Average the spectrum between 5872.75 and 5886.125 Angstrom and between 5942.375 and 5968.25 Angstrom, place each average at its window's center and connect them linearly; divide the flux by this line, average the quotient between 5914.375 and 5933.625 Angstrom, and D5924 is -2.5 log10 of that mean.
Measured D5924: 0.02 mag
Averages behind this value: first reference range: 52.7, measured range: 52.3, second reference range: 53.2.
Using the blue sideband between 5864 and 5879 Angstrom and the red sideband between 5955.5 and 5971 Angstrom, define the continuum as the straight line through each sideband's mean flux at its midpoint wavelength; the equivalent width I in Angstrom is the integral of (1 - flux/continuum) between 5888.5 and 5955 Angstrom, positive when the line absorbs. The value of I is 4.3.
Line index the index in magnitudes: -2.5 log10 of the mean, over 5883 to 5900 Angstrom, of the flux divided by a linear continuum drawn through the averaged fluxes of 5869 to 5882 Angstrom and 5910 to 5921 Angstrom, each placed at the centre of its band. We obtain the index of 0.18 mag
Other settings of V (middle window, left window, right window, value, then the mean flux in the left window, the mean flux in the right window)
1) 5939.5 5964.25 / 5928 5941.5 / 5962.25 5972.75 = -0.5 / 51.6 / 52.3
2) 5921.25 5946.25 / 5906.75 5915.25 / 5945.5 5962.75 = -0.4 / 50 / 53.2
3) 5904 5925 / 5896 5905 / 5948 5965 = -0.3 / 49.5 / 53.6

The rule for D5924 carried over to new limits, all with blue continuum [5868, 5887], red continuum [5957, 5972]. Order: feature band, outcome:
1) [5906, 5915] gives 0.06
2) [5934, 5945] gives 0.03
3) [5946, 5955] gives 0.00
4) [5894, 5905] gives 0.12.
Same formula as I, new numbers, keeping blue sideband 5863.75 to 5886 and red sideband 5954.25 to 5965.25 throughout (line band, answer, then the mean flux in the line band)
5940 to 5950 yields 0.4 Angstrom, 51.9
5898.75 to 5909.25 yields 0.4 Angstrom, 51.6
